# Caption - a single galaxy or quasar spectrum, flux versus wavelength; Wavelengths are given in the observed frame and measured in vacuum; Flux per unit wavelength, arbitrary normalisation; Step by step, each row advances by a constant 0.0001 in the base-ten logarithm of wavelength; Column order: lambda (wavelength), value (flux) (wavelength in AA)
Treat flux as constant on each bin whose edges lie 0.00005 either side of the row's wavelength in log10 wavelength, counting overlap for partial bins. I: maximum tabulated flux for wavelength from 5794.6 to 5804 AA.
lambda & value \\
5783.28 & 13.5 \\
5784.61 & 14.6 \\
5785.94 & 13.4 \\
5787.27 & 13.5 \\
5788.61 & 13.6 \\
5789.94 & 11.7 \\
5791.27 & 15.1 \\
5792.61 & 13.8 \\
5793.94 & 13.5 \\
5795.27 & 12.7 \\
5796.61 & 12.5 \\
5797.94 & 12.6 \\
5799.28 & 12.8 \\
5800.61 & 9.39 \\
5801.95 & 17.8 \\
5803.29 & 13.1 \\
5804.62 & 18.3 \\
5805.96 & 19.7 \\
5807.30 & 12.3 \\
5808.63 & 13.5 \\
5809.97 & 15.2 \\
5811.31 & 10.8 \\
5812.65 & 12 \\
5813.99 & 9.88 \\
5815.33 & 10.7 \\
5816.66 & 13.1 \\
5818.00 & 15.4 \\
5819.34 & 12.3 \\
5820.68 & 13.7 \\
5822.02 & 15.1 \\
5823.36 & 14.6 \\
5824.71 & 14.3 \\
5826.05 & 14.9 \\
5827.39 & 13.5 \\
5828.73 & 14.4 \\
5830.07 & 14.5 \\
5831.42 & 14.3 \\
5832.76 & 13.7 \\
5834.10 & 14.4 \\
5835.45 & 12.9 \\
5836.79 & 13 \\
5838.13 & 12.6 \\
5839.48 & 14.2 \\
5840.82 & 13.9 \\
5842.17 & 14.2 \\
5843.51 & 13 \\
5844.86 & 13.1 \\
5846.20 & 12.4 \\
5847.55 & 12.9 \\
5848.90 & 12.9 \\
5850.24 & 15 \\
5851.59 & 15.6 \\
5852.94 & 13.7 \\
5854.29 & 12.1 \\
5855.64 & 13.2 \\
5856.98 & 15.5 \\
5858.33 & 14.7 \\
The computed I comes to 17.8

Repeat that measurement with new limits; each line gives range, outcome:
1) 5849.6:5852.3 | 15.6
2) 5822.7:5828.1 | 14.9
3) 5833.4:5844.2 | 14.4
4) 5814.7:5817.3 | 13.1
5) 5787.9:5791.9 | 15.1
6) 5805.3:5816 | 19.7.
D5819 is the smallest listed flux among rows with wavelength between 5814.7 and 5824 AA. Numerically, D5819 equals 10.7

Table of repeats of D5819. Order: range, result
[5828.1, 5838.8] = 12.6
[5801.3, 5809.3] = 12.3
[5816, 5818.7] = 13.1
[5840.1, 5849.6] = 12.4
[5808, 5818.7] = 9.88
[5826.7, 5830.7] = 13.5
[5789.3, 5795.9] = 11.7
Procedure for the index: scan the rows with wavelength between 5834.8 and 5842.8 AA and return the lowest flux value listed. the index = 12.6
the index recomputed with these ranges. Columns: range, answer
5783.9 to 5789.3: 13.4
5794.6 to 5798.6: 12.5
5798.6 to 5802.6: 9.39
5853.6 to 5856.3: 12.1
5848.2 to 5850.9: 12.9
